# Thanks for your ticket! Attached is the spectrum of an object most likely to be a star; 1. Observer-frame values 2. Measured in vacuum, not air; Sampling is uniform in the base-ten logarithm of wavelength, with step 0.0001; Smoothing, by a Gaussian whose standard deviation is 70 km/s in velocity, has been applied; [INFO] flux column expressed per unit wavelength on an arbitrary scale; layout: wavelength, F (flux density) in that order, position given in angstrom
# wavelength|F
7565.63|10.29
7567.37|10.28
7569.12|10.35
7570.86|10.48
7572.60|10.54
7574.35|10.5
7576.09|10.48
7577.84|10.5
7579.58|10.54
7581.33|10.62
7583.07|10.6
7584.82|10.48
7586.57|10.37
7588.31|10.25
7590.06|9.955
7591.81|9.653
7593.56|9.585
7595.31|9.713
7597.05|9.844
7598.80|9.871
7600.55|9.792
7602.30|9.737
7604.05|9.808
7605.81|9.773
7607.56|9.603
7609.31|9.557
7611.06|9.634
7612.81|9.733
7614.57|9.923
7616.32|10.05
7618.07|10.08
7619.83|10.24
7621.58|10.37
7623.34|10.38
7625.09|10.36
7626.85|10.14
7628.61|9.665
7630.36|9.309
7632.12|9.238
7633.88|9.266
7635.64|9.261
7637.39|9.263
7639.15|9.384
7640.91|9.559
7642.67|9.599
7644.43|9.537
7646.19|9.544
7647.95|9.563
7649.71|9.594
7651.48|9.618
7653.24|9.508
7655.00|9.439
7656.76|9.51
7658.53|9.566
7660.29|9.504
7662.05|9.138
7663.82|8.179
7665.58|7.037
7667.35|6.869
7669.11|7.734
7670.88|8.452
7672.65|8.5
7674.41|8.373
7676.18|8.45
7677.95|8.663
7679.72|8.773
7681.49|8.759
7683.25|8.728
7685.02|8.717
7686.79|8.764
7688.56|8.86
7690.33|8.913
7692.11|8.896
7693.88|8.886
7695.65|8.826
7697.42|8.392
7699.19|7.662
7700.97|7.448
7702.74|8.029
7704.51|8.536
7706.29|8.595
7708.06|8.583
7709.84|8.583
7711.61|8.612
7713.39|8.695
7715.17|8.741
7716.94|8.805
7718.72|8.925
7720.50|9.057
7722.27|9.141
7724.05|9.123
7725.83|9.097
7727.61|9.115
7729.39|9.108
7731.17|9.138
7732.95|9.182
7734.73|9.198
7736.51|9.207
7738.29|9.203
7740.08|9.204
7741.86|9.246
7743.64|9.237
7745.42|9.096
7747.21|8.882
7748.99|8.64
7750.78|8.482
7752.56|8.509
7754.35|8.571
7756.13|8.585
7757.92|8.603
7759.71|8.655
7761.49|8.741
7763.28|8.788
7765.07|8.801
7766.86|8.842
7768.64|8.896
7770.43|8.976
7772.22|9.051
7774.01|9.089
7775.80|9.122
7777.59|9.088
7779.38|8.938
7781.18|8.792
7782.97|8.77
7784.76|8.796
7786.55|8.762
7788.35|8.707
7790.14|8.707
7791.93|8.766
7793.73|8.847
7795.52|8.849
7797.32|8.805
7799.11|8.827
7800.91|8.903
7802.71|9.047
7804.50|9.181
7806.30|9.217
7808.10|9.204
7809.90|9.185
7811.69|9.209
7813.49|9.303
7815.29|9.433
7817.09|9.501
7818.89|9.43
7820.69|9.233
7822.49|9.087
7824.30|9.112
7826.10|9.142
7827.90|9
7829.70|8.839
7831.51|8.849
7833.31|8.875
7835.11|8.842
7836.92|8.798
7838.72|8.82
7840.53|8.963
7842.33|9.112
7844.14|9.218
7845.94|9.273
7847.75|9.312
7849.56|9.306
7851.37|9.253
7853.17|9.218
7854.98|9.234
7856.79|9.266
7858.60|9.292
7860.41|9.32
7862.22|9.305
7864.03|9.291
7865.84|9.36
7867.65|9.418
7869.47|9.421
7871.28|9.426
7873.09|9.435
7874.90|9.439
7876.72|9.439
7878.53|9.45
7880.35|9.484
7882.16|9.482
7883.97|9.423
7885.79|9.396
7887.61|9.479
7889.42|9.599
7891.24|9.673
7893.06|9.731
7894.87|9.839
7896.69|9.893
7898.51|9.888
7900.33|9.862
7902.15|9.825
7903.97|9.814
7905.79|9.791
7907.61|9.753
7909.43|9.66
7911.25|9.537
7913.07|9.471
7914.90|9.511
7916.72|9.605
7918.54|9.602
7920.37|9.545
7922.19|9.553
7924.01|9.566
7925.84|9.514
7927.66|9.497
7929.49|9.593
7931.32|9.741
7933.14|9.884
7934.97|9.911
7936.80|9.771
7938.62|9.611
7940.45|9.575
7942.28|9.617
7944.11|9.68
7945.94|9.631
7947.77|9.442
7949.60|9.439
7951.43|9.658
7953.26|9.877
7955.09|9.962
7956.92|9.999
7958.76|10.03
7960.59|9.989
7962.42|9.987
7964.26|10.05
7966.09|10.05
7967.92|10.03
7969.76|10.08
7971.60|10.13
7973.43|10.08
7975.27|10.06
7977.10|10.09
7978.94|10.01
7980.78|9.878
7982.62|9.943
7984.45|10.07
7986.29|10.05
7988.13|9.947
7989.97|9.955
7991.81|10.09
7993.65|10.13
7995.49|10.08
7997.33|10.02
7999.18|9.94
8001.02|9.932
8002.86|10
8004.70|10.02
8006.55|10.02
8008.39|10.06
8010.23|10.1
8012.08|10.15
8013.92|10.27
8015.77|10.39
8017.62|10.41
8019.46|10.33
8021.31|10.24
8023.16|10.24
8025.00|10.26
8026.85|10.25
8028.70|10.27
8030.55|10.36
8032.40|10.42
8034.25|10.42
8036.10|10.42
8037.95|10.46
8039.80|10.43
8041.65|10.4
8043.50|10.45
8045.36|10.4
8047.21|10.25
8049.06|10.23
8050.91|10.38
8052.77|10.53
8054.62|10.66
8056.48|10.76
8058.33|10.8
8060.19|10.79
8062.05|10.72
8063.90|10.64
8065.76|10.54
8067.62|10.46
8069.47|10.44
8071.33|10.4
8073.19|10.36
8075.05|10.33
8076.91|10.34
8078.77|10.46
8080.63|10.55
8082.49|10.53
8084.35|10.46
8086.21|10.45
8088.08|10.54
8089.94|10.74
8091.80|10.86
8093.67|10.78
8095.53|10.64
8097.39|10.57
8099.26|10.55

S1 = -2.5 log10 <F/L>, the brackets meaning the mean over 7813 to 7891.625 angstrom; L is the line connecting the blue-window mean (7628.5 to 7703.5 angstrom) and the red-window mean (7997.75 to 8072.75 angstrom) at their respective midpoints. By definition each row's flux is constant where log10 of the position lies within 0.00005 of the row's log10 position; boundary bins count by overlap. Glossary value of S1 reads 0.04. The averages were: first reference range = 8.85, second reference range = 10.4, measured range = 9.26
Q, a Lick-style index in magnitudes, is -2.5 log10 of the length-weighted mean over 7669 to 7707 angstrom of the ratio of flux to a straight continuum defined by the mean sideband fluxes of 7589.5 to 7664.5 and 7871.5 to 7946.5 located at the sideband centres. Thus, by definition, 0.14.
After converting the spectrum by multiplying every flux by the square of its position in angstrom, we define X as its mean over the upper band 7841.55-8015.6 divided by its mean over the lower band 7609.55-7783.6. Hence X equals 1.1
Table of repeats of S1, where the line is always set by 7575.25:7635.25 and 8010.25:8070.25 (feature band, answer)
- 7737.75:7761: 0.15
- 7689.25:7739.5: 0.15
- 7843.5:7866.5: 0.11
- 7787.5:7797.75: 0.16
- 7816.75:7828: 0.11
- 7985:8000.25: 0.04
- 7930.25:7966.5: 0.06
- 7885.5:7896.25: 0.07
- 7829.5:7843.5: 0.15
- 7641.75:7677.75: 0.13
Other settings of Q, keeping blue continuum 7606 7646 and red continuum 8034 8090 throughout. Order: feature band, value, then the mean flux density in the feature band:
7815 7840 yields 0.117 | 9.06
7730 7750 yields 0.094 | 9.11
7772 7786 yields 0.121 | 8.95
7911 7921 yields 0.077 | 9.54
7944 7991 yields 0.042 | 9.93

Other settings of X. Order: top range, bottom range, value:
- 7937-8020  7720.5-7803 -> 1.18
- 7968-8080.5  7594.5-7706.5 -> 1.23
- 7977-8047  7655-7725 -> 1.29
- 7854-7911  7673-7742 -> 1.14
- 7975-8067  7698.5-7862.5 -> 1.22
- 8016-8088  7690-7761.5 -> 1.29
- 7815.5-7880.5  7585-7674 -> 1.03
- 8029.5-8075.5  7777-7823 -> 1.24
